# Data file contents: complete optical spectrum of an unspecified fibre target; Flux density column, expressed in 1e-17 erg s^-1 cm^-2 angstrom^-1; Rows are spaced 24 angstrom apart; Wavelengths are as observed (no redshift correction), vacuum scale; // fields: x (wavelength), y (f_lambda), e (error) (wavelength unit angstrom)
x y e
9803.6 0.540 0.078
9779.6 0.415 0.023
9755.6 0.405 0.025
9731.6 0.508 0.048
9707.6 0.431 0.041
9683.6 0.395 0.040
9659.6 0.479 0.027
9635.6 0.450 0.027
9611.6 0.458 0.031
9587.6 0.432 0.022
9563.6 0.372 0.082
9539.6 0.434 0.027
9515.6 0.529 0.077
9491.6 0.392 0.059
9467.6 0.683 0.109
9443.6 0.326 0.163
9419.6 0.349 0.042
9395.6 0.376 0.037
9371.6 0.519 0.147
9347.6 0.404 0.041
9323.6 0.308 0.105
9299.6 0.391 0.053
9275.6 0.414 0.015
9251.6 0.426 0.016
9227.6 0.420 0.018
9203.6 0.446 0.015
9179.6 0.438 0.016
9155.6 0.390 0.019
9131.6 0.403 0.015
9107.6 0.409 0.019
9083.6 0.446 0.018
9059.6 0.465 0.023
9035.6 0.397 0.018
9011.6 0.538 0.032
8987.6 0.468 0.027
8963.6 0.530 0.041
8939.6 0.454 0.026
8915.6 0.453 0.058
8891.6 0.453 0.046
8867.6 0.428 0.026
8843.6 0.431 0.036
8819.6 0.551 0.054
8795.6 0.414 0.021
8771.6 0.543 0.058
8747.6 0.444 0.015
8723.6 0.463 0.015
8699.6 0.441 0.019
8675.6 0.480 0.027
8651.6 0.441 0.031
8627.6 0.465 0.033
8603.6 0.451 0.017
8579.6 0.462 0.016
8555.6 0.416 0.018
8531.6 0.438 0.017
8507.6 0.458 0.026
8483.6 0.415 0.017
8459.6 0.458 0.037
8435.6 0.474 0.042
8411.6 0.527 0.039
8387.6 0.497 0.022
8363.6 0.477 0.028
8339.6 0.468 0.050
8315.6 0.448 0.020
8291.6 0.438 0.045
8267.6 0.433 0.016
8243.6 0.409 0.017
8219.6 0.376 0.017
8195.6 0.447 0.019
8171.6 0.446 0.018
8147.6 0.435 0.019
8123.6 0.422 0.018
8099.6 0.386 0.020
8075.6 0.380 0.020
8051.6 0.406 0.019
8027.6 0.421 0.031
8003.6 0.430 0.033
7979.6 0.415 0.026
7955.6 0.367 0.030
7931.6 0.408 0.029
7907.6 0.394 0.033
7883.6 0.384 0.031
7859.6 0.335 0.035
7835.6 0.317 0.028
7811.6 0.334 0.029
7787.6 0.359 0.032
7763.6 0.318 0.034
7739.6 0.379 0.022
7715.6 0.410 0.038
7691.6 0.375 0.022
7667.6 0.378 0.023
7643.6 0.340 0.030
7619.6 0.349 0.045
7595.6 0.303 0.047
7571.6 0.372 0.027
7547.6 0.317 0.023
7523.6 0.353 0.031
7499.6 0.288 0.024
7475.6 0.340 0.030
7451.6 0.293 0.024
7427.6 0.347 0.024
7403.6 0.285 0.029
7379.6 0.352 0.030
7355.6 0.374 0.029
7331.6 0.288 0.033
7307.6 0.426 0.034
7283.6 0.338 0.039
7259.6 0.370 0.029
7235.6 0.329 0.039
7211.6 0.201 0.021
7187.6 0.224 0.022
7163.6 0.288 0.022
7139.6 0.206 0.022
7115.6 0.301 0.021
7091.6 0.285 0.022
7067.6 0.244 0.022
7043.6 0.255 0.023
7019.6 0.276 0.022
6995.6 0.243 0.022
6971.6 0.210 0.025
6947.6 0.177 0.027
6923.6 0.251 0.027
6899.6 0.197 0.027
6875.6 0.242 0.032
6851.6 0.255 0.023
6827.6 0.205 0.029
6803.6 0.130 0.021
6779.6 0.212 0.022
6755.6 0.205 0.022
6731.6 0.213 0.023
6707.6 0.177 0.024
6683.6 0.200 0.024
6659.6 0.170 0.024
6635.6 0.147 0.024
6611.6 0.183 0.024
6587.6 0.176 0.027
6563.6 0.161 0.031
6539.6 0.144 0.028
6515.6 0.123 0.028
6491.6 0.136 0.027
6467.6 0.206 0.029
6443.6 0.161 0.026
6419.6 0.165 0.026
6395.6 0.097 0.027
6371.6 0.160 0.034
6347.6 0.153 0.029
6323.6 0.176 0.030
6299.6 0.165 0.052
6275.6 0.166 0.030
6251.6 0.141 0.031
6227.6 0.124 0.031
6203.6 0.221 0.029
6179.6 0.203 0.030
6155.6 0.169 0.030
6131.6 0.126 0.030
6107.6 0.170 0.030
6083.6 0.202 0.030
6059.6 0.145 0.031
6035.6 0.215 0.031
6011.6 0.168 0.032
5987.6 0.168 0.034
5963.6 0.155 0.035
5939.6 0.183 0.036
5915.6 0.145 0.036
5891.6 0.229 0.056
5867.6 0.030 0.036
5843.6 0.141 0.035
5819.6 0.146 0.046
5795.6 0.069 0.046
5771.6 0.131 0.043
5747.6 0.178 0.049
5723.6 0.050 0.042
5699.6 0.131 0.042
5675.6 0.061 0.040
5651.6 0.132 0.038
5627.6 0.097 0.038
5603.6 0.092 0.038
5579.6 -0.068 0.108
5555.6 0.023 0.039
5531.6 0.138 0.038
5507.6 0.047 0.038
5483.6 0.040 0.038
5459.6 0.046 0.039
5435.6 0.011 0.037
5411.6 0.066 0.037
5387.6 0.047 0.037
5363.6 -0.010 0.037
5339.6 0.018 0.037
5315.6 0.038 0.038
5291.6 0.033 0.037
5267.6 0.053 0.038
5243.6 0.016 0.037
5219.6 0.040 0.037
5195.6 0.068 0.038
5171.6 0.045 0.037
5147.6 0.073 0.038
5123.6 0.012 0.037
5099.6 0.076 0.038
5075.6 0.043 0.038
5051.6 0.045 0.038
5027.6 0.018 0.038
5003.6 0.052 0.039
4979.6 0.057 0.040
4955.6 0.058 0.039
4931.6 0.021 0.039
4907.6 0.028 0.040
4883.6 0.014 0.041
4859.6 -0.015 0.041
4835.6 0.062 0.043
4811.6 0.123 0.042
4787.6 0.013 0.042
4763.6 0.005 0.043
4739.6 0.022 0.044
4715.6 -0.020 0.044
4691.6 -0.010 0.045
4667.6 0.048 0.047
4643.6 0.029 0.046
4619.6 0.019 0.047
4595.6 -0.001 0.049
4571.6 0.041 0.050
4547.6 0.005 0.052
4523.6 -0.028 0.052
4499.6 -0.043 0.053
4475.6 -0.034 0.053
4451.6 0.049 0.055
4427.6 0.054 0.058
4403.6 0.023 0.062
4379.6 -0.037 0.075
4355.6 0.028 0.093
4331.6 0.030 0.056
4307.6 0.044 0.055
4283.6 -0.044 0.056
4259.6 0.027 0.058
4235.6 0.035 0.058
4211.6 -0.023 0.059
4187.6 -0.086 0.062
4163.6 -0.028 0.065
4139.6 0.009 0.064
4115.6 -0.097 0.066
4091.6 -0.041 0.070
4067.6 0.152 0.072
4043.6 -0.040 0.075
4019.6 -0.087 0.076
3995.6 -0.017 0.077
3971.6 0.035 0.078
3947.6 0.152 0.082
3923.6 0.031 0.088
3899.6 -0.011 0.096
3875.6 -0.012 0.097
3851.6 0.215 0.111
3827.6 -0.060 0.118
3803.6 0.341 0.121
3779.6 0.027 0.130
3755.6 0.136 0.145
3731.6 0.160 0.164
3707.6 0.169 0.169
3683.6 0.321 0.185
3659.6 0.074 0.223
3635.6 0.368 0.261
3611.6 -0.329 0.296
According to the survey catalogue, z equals 0.82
